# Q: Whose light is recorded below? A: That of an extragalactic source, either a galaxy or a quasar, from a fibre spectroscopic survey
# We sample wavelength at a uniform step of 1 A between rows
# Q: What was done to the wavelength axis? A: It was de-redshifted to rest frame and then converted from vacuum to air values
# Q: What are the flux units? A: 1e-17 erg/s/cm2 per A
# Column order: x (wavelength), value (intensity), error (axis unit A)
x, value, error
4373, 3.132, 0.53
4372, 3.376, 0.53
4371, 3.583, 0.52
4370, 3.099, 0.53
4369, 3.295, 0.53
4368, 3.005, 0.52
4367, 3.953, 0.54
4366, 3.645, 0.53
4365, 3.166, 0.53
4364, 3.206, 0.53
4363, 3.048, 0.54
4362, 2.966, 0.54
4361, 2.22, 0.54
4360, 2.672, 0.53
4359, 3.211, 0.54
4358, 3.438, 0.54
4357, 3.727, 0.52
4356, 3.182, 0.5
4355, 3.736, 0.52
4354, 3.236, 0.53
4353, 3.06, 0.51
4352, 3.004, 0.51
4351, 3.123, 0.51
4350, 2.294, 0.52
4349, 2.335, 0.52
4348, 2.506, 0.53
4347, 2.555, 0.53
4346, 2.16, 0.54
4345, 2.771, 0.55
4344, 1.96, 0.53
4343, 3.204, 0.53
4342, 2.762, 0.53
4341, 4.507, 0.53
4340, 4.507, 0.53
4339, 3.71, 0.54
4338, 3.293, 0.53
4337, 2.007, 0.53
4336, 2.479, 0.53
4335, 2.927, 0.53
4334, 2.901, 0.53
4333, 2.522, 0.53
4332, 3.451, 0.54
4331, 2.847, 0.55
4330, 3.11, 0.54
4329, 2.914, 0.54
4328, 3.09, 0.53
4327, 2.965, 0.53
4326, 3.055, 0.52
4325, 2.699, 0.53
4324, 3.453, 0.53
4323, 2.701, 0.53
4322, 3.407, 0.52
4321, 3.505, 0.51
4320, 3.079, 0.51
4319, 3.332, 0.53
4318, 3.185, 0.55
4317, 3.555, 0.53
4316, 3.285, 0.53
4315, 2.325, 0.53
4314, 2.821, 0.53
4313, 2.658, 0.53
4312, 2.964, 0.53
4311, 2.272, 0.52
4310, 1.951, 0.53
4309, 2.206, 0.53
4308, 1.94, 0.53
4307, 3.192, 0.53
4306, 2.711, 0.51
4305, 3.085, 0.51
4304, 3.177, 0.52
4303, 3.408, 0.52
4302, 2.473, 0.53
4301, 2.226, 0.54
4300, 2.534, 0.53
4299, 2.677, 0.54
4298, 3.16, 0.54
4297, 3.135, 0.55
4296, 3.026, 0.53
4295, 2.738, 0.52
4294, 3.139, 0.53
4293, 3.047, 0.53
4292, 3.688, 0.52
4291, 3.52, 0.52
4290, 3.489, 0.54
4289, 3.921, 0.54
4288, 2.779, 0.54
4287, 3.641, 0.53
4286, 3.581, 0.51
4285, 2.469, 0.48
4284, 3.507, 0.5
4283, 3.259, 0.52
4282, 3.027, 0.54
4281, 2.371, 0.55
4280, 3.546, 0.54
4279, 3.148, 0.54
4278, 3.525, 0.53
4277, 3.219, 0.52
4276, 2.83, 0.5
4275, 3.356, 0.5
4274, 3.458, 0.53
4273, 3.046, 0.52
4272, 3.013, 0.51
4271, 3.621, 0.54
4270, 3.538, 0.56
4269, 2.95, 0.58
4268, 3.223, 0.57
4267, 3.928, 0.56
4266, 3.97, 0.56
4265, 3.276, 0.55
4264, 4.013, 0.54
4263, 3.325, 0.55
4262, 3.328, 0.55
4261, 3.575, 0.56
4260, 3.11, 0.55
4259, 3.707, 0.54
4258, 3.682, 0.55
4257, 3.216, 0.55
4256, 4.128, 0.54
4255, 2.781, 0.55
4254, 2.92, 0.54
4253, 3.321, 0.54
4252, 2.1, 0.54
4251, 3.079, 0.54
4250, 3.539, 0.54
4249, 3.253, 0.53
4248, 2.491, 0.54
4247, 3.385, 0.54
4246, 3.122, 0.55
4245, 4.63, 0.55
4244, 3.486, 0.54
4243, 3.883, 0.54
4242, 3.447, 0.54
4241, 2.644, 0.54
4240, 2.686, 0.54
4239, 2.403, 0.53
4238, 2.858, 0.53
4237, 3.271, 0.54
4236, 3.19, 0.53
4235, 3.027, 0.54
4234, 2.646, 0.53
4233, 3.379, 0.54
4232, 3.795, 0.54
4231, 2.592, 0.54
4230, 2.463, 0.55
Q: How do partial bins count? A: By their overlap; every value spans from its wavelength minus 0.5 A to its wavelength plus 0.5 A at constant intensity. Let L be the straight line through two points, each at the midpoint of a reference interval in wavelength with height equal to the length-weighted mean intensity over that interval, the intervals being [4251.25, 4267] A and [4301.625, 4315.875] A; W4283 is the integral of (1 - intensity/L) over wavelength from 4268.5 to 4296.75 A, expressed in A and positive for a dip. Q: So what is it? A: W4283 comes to -1.8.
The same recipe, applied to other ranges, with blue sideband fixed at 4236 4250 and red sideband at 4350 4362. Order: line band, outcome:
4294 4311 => 2.30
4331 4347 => 0.66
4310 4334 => 1.15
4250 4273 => -1.16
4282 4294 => -0.63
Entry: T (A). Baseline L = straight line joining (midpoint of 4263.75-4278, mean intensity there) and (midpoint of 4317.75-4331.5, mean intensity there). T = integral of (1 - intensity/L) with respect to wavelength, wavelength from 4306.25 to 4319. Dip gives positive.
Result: 1.8 A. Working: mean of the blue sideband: 3.38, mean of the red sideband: 3.09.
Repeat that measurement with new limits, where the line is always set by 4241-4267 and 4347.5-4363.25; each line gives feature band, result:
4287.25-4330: 2.7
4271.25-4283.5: 0.5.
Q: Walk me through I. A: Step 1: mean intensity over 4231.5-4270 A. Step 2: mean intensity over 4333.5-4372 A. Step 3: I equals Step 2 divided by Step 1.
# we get 0.93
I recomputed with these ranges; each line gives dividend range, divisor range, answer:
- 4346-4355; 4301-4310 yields 1.03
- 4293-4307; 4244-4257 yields 0.90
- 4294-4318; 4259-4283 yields 0.83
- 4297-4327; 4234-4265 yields 0.88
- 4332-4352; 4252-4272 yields 0.85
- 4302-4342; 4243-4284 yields 0.90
